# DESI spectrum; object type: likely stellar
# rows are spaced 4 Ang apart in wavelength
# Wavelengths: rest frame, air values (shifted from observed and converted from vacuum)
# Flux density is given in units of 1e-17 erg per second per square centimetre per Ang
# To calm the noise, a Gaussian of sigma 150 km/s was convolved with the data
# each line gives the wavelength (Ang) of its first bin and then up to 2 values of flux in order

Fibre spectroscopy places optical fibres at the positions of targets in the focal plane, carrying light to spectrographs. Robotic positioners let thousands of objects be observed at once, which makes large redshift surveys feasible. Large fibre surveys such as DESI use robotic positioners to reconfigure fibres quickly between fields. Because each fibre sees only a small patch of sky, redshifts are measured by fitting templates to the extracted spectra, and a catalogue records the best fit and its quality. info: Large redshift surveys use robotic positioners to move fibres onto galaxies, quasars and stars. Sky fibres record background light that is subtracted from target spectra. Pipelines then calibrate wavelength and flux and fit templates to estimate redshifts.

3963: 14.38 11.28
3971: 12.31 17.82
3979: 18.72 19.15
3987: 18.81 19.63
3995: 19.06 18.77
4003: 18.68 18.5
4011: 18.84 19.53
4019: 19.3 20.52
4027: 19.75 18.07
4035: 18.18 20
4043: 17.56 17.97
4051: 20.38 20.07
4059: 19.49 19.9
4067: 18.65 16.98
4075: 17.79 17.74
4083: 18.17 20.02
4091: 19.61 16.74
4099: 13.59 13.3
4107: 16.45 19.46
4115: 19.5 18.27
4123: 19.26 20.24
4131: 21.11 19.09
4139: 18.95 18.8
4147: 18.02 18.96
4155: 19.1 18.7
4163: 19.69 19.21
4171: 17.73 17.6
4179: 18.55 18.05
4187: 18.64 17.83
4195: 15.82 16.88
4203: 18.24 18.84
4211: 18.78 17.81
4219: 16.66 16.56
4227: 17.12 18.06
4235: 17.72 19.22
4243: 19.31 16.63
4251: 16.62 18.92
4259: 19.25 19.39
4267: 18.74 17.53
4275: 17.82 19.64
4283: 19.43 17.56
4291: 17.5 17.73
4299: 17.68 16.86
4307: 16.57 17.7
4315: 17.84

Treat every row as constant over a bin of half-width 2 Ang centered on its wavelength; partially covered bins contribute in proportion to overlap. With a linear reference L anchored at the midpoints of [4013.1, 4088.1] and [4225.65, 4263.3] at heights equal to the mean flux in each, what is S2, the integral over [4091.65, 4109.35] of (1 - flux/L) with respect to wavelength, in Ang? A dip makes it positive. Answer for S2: 3.1 Ang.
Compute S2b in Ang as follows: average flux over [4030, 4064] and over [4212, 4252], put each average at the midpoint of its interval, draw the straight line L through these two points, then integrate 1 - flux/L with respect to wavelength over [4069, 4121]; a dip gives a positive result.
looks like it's 3.3 Ang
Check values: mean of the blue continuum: 19.1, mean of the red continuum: 17.6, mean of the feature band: 17.5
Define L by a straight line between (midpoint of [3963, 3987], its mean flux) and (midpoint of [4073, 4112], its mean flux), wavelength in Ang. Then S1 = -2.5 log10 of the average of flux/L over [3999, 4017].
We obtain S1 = -0.157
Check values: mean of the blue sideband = 16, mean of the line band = 18.9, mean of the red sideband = 17.2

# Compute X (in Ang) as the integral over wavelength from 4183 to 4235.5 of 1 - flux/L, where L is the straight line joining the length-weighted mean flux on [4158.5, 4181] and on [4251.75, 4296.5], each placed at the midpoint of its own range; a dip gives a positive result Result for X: 2.6 Ang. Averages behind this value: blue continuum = 18.6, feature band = 17.6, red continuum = 18.5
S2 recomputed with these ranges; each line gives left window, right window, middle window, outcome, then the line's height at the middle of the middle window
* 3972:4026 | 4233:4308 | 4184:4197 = 0.6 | 18.4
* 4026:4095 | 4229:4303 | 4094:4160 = 1.3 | 18.6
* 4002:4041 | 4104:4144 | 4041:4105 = 3.6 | 19.1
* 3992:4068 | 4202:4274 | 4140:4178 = -0.4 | 18.5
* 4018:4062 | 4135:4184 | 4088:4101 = 1.4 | 19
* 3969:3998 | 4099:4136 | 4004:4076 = -3.6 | 18.1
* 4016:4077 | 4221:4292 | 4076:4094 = 0.1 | 18.8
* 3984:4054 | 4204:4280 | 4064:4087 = 0.8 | 18.8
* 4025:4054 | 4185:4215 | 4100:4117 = 1.4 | 18.4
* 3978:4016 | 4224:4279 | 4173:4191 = 0.2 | 18.4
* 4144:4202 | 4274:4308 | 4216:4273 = 0.1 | 18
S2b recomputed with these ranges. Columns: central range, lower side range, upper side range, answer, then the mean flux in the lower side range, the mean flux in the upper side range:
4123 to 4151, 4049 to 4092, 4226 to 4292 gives -0.9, 19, 18.3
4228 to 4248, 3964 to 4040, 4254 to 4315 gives -0.1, 18.2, 18.1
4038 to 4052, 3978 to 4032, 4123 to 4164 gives 0.3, 19.1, 19.3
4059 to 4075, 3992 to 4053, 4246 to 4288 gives 0.3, 19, 18.4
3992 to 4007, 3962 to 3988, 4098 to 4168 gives -2.2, 16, 18.5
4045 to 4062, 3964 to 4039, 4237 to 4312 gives -1.3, 18.2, 18.1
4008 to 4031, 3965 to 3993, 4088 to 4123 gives -3.3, 16.8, 17.3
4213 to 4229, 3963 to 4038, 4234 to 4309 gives 0.9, 18.1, 18.1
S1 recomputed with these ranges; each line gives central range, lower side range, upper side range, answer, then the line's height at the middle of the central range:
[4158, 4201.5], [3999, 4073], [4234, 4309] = 0.025 mag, 18.5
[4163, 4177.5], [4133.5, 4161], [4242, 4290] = 0.018 mag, 18.7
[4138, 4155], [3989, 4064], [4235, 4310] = -0.004 mag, 18.7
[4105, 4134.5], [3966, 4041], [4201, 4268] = -0.055 mag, 18.2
